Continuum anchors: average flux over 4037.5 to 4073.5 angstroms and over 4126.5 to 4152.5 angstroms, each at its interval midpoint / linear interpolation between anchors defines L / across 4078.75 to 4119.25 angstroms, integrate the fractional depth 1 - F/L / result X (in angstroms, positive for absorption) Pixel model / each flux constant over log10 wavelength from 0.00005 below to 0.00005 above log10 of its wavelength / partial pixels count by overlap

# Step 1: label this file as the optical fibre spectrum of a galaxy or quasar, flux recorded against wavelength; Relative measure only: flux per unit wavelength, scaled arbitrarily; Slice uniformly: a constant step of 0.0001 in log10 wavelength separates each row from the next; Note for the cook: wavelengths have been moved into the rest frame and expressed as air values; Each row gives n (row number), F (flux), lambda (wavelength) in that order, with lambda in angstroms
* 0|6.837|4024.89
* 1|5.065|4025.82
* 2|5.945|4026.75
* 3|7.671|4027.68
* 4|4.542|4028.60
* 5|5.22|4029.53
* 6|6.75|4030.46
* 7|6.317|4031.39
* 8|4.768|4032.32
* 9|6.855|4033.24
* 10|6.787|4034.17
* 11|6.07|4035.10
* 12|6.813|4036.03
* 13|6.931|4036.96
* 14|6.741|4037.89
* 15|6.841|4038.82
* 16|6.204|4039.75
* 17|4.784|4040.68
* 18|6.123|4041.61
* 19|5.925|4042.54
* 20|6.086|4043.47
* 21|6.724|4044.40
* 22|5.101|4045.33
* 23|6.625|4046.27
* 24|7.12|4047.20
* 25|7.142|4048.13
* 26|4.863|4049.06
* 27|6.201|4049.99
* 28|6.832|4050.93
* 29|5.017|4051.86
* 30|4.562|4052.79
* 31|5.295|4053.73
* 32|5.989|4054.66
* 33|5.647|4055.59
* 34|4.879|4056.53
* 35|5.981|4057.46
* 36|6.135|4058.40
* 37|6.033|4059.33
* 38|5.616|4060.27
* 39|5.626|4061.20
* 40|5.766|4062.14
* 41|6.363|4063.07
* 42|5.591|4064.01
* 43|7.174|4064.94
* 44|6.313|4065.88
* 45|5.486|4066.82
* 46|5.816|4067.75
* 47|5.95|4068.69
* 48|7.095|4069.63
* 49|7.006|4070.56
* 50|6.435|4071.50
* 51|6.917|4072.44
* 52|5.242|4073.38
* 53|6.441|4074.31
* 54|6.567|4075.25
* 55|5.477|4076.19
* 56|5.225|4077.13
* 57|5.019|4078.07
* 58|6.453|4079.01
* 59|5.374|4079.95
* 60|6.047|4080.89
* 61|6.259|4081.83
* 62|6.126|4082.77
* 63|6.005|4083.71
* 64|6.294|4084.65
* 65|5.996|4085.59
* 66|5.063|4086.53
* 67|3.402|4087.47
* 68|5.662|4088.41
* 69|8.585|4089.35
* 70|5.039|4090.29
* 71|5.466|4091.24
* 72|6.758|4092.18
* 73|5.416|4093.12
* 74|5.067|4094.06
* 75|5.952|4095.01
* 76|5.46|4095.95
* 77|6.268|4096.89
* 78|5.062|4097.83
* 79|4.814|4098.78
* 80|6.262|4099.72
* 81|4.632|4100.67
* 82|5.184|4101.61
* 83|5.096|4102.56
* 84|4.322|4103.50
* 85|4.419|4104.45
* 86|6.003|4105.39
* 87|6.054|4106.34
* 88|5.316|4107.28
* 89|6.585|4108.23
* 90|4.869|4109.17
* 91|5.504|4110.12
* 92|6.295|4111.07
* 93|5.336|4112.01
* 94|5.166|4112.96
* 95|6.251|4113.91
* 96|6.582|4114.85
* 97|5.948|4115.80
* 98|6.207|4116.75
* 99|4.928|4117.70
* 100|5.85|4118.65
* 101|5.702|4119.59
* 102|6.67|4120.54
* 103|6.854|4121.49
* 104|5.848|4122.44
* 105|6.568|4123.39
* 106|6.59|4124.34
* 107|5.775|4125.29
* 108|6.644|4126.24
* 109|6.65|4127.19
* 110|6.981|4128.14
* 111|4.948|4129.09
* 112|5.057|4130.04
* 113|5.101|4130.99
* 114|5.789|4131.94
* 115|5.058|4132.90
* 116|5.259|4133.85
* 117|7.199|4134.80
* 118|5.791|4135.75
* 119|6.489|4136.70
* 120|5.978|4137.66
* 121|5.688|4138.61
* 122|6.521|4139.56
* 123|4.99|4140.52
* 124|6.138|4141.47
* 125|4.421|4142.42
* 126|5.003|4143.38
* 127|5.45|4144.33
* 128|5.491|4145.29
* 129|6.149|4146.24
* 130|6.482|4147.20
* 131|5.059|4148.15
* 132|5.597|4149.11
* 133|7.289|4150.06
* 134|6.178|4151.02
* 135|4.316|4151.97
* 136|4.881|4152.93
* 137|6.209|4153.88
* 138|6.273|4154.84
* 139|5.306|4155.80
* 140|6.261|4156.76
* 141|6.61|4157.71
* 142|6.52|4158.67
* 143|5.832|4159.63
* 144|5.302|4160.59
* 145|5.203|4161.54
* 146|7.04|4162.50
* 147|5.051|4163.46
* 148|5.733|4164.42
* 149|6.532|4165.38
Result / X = 1.6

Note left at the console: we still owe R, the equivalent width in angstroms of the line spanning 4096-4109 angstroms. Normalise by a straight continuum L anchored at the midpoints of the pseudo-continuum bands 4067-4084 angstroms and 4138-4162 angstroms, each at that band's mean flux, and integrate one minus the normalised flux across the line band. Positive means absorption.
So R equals 1.2 angstroms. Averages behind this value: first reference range 6.07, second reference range 5.73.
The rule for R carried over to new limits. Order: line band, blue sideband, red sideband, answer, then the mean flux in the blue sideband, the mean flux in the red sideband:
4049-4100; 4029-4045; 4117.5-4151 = 2.0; 6.22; 5.9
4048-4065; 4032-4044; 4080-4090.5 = 0.9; 6.25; 5.87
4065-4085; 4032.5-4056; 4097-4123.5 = -0.7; 6.12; 5.65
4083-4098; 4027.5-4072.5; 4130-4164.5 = 0.5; 6.08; 5.76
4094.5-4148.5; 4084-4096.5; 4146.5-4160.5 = 0.7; 5.72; 5.9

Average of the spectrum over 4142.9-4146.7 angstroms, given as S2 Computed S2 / 5.52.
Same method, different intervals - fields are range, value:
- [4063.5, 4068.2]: 6.08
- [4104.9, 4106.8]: 6.01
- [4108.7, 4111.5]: 5.54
